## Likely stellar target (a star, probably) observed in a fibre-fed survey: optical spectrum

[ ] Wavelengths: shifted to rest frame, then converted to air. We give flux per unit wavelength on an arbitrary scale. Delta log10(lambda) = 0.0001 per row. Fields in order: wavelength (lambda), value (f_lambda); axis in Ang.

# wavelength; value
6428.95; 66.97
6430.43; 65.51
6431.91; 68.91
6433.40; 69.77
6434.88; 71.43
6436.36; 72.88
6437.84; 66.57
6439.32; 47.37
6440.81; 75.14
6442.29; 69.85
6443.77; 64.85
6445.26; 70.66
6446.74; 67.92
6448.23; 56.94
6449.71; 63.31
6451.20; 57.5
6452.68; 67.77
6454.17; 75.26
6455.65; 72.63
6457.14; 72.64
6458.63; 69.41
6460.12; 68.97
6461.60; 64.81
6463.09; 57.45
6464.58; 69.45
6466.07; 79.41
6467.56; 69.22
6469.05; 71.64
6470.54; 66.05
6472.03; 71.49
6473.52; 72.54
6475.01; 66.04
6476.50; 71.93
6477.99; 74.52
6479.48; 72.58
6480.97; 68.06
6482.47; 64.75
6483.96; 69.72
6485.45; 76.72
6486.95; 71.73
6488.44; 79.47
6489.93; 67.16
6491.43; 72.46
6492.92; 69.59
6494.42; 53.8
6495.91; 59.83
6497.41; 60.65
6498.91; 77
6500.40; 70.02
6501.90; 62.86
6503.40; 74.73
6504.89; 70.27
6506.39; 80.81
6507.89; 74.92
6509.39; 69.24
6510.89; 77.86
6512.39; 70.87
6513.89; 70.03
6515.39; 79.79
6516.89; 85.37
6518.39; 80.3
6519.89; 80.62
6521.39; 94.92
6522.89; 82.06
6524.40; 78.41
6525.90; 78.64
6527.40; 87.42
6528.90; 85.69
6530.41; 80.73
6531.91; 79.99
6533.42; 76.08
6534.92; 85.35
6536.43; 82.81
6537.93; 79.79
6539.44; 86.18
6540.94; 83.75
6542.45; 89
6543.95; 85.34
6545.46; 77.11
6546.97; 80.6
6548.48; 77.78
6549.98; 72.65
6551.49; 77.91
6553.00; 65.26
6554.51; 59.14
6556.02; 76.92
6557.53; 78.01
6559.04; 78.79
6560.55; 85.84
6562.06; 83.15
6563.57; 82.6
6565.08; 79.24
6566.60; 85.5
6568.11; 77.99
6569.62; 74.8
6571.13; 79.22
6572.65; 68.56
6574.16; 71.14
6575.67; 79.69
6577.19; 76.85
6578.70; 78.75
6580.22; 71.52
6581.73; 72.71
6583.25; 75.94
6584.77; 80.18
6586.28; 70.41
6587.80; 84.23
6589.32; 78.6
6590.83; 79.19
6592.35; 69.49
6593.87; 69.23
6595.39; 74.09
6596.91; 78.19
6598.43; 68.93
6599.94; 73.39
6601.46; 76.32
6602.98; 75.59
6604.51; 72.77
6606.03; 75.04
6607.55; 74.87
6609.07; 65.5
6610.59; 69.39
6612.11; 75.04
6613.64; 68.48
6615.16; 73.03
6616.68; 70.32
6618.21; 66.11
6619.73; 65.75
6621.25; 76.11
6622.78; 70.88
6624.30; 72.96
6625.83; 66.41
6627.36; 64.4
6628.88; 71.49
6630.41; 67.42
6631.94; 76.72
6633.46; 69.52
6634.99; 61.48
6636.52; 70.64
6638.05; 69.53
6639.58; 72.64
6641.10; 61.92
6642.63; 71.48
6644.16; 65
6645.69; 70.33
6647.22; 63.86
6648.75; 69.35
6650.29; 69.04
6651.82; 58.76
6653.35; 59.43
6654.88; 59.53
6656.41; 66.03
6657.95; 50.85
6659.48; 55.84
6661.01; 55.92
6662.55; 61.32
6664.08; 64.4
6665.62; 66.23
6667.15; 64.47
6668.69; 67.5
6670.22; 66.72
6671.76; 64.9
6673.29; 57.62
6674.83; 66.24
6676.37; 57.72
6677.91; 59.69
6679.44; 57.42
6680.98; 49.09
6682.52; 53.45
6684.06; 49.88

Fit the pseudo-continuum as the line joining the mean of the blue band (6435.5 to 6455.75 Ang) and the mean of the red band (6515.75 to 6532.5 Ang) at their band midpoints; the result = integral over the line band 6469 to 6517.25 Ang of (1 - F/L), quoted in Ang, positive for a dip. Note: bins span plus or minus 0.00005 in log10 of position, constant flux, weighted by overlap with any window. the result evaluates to 3.4 Ang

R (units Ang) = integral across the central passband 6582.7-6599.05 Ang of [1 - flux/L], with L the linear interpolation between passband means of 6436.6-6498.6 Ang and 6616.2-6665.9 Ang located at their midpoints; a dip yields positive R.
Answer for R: -2.13 Ang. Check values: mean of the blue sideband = 68.1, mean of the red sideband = 66.1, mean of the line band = 75.3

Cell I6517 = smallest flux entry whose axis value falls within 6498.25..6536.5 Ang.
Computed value 62.86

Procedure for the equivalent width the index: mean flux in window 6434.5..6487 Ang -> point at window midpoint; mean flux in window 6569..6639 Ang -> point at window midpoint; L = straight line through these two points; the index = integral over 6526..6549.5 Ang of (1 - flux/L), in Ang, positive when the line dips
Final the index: -3.8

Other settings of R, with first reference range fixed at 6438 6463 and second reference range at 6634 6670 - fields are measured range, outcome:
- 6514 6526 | -3.01 Ang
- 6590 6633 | -4.68 Ang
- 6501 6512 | -1.19 Ang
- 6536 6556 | -3.92 Ang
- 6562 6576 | -2.75 Ang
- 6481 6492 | -0.92 Ang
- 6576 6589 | -2.31 Ang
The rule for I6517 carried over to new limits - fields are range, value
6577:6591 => 70.41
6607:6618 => 65.5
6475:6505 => 53.8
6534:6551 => 72.65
